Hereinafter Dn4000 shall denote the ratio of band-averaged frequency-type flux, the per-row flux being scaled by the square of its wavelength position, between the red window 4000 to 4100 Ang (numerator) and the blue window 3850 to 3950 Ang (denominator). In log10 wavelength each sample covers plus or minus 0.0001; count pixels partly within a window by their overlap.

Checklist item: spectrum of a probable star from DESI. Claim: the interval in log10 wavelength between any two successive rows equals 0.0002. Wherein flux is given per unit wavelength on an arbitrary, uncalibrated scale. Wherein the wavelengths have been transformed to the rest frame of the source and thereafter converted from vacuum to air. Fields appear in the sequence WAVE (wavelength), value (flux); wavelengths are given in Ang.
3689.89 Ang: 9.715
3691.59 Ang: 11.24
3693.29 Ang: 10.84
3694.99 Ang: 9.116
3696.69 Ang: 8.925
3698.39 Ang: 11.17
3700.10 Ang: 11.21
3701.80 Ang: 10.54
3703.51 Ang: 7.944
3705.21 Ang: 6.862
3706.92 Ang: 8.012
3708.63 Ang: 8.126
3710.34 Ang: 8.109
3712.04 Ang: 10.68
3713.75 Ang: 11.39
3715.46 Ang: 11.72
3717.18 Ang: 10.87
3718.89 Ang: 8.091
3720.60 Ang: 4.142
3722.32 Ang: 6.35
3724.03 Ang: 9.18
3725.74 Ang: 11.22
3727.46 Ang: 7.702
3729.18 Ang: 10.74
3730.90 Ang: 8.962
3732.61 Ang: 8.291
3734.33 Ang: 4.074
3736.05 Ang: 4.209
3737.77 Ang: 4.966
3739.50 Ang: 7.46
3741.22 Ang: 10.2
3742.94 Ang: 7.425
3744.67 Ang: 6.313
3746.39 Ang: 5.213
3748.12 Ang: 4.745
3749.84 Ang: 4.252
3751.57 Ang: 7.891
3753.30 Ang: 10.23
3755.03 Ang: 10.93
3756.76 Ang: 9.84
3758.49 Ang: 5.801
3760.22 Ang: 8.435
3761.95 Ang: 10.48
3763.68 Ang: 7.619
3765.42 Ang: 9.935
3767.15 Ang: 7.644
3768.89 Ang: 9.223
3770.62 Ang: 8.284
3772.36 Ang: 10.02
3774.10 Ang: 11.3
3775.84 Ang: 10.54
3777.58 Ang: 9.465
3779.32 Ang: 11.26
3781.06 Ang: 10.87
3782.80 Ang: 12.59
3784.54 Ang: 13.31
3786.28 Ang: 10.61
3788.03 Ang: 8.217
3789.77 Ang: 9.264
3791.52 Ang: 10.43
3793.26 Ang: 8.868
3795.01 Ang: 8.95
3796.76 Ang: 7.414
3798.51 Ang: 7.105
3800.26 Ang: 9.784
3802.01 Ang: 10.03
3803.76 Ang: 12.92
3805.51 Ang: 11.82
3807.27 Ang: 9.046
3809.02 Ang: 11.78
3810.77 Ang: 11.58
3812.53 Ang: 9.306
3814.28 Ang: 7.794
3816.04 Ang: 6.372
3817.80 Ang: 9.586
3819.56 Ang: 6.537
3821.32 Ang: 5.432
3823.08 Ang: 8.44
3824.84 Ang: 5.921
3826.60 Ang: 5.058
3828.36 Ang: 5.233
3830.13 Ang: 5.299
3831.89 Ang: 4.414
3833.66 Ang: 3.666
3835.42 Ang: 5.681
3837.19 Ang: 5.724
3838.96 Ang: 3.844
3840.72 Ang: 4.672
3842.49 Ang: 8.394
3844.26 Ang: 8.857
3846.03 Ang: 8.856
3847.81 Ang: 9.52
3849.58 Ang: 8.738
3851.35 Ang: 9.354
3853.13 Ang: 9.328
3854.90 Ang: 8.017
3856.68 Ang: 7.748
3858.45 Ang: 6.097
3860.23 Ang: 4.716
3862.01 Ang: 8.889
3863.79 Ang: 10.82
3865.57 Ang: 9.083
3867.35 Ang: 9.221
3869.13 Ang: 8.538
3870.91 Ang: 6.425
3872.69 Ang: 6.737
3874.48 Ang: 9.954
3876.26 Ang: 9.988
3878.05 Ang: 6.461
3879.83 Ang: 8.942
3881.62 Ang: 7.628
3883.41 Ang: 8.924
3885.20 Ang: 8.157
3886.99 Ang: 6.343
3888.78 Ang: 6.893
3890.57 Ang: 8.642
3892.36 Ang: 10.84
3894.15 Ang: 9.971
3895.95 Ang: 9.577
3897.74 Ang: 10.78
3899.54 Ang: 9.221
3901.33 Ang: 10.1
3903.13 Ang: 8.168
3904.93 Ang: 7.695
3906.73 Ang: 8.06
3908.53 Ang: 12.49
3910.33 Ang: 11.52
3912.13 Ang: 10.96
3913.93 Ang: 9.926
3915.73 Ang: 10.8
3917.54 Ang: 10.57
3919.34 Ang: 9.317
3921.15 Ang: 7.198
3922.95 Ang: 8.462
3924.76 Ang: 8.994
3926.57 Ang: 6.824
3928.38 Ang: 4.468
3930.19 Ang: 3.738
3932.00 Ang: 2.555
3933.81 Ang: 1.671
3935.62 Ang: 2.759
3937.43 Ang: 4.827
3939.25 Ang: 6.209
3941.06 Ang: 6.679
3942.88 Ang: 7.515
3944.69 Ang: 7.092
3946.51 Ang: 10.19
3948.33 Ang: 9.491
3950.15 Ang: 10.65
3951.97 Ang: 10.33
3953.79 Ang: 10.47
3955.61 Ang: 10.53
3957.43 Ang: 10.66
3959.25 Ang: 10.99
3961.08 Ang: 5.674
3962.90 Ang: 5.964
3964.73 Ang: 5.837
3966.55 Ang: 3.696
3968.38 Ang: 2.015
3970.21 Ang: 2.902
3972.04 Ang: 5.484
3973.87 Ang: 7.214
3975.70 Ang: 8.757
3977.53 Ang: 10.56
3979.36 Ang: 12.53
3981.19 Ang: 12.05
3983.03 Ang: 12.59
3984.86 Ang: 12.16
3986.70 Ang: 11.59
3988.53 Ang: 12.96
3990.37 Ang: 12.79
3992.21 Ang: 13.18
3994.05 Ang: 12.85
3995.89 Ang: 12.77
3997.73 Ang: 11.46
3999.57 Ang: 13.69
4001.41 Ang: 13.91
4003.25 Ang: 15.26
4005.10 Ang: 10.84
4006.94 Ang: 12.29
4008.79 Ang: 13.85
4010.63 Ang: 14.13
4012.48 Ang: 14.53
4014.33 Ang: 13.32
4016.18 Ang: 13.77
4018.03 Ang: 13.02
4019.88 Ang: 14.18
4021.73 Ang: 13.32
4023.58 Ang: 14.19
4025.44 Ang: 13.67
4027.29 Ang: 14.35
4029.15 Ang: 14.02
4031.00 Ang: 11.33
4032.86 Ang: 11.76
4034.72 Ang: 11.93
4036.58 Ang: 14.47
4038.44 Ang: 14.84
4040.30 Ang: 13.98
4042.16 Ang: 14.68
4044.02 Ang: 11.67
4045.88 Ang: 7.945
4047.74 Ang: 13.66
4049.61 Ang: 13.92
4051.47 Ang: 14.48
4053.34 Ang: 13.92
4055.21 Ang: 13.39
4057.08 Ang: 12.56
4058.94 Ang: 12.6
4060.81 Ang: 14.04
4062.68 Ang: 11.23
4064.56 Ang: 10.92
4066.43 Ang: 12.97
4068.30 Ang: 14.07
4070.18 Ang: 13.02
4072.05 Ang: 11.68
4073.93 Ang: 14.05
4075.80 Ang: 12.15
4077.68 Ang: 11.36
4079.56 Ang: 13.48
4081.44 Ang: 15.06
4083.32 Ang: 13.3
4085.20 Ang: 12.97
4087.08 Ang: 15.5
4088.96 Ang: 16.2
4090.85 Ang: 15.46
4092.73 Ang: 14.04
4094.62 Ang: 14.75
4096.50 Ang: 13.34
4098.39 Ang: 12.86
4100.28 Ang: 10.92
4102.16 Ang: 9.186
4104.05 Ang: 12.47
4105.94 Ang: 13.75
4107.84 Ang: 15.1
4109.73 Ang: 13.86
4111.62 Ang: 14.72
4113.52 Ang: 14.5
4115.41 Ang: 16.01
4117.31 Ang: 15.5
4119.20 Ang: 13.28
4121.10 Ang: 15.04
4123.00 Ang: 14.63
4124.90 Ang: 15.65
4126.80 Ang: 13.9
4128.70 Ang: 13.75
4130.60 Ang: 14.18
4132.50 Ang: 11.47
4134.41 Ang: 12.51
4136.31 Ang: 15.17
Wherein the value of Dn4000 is 1.77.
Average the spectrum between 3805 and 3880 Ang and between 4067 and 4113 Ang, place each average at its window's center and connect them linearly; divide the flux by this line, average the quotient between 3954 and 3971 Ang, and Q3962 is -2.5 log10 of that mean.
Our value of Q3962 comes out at 0.488 mag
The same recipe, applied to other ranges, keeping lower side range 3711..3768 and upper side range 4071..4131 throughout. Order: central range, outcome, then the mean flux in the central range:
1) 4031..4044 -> -0.04 mag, 13.3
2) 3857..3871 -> 0.24 mag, 8.06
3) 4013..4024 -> -0.09 mag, 13.6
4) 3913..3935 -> 0.49 mag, 6.99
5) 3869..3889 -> 0.28 mag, 7.93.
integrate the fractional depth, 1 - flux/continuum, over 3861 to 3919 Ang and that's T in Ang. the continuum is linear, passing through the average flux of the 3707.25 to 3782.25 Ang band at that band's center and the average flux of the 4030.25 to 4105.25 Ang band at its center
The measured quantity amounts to 7.83 Ang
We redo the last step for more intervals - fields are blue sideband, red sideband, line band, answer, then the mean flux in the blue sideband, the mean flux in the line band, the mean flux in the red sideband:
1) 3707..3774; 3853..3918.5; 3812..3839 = 7.6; 8.21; 6.17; 8.87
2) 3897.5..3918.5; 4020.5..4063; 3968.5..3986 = 3.9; 10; 9.06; 13.2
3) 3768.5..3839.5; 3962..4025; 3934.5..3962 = 6.2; 8.62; 8.22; 11.2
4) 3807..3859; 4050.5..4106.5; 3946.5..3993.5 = 5.9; 7.33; 9.29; 13.2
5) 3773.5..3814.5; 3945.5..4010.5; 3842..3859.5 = 3.0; 10.2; 8.46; 10.3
